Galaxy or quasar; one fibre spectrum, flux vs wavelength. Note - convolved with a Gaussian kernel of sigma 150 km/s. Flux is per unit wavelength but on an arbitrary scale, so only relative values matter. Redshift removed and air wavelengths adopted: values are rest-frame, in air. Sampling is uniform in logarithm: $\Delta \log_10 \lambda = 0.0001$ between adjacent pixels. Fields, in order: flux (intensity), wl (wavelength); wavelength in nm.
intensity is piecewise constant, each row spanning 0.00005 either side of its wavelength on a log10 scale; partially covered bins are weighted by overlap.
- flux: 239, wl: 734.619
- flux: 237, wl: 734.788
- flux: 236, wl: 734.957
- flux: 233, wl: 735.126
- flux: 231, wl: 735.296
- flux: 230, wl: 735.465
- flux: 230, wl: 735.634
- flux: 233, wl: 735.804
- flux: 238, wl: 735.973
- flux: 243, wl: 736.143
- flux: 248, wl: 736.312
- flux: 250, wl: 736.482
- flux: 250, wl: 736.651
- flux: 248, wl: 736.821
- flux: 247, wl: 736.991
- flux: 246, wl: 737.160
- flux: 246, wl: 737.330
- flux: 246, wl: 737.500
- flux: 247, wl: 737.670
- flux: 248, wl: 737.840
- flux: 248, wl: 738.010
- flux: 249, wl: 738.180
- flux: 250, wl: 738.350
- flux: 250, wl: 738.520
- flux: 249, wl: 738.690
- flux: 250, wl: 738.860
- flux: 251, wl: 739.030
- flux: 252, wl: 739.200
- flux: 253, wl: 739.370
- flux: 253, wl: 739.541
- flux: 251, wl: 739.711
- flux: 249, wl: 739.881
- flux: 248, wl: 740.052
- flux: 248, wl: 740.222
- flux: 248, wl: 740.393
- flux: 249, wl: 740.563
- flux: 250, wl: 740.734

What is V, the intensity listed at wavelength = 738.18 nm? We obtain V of 249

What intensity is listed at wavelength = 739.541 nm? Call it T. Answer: 253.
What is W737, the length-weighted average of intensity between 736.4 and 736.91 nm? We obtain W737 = 249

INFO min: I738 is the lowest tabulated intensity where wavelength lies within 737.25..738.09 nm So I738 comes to 246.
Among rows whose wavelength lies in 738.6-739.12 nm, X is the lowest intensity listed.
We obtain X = 249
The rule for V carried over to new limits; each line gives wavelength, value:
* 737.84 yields 248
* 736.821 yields 248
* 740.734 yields 250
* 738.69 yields 249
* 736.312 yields 248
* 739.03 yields 251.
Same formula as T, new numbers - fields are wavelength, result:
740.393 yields 248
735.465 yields 230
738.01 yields 248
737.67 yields 247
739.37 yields 253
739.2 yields 252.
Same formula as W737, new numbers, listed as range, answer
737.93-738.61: 249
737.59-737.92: 247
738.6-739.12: 250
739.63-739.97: 250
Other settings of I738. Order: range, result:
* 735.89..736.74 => 238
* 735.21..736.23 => 230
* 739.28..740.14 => 248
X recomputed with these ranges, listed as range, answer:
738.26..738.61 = 250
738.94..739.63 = 251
